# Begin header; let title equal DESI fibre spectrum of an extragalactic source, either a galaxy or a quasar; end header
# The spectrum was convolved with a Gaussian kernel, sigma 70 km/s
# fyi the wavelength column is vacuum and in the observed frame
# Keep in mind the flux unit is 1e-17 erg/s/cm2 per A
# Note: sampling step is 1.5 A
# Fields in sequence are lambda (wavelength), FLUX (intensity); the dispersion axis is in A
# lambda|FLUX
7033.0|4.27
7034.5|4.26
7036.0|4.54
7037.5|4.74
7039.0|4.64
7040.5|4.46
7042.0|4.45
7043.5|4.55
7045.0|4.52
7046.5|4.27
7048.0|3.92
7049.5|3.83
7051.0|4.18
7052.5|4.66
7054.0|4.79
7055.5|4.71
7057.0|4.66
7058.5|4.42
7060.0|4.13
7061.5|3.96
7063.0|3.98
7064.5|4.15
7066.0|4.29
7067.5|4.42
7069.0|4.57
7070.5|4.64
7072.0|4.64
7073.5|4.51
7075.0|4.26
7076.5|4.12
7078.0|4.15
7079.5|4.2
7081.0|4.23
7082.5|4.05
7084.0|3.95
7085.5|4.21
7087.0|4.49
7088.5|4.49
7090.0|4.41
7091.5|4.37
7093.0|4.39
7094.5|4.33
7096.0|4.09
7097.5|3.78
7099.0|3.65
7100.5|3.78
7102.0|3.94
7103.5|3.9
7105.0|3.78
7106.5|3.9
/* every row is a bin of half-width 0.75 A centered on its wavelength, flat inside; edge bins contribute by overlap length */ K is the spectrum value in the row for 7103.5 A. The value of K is 3.9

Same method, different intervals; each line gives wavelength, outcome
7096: 4.09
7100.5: 3.78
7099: 3.65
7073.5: 4.51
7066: 4.29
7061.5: 3.96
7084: 3.95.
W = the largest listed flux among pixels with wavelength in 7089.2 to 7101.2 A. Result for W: 4.41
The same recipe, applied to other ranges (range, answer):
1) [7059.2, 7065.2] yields 4.15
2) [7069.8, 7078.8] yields 4.64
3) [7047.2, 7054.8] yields 4.79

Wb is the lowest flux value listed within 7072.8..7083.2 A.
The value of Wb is 4.05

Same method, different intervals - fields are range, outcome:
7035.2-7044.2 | 4.45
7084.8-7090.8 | 4.21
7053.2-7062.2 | 3.96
